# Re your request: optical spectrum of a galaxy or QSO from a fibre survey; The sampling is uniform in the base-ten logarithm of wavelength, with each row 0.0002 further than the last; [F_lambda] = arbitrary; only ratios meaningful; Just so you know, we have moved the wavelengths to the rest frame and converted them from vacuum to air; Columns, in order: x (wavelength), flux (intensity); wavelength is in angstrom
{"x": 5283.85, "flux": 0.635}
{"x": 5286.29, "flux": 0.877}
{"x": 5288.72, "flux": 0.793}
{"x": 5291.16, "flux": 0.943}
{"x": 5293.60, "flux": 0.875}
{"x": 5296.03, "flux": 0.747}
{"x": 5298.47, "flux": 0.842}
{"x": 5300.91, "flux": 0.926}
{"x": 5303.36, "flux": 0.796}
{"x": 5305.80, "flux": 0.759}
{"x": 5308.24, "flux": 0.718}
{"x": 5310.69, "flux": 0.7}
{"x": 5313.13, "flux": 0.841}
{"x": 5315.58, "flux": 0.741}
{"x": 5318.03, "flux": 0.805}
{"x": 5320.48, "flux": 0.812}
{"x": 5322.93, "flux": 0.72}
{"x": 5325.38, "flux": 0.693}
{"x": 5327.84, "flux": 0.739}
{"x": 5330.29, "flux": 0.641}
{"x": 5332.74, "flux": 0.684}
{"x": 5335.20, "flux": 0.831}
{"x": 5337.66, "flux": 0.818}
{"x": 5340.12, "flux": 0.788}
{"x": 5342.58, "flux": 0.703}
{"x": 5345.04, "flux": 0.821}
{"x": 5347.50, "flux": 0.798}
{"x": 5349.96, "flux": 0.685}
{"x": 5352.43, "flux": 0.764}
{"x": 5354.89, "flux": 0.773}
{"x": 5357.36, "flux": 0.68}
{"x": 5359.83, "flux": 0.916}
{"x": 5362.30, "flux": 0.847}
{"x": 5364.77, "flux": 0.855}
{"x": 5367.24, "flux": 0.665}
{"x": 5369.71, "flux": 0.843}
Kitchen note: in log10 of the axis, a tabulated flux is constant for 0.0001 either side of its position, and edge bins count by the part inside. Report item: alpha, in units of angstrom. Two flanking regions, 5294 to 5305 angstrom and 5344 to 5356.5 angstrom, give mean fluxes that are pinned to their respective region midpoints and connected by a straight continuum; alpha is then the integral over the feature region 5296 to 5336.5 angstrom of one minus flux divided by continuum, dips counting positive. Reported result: 2.2 angstrom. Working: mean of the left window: 0.829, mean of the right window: 0.765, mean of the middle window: 0.765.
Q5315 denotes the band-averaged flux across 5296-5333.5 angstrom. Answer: 0.762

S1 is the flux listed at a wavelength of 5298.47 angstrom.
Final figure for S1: 0.842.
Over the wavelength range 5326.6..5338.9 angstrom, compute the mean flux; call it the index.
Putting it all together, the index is 0.742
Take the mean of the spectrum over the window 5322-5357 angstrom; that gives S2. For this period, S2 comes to 0.746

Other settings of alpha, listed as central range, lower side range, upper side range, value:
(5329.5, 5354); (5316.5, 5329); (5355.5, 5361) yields 0.60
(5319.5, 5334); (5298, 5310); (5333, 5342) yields 1.46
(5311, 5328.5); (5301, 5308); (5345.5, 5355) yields 0.44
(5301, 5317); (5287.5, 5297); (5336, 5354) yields 0.94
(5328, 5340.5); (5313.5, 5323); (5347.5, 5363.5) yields 0.50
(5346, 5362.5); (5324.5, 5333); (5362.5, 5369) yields -0.52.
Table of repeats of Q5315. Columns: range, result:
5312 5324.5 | 0.781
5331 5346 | 0.769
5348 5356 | 0.746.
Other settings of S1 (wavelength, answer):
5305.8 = 0.759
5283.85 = 0.635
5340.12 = 0.788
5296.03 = 0.747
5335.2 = 0.831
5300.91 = 0.926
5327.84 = 0.739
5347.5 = 0.798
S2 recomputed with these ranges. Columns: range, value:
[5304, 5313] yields 0.745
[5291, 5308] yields 0.828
